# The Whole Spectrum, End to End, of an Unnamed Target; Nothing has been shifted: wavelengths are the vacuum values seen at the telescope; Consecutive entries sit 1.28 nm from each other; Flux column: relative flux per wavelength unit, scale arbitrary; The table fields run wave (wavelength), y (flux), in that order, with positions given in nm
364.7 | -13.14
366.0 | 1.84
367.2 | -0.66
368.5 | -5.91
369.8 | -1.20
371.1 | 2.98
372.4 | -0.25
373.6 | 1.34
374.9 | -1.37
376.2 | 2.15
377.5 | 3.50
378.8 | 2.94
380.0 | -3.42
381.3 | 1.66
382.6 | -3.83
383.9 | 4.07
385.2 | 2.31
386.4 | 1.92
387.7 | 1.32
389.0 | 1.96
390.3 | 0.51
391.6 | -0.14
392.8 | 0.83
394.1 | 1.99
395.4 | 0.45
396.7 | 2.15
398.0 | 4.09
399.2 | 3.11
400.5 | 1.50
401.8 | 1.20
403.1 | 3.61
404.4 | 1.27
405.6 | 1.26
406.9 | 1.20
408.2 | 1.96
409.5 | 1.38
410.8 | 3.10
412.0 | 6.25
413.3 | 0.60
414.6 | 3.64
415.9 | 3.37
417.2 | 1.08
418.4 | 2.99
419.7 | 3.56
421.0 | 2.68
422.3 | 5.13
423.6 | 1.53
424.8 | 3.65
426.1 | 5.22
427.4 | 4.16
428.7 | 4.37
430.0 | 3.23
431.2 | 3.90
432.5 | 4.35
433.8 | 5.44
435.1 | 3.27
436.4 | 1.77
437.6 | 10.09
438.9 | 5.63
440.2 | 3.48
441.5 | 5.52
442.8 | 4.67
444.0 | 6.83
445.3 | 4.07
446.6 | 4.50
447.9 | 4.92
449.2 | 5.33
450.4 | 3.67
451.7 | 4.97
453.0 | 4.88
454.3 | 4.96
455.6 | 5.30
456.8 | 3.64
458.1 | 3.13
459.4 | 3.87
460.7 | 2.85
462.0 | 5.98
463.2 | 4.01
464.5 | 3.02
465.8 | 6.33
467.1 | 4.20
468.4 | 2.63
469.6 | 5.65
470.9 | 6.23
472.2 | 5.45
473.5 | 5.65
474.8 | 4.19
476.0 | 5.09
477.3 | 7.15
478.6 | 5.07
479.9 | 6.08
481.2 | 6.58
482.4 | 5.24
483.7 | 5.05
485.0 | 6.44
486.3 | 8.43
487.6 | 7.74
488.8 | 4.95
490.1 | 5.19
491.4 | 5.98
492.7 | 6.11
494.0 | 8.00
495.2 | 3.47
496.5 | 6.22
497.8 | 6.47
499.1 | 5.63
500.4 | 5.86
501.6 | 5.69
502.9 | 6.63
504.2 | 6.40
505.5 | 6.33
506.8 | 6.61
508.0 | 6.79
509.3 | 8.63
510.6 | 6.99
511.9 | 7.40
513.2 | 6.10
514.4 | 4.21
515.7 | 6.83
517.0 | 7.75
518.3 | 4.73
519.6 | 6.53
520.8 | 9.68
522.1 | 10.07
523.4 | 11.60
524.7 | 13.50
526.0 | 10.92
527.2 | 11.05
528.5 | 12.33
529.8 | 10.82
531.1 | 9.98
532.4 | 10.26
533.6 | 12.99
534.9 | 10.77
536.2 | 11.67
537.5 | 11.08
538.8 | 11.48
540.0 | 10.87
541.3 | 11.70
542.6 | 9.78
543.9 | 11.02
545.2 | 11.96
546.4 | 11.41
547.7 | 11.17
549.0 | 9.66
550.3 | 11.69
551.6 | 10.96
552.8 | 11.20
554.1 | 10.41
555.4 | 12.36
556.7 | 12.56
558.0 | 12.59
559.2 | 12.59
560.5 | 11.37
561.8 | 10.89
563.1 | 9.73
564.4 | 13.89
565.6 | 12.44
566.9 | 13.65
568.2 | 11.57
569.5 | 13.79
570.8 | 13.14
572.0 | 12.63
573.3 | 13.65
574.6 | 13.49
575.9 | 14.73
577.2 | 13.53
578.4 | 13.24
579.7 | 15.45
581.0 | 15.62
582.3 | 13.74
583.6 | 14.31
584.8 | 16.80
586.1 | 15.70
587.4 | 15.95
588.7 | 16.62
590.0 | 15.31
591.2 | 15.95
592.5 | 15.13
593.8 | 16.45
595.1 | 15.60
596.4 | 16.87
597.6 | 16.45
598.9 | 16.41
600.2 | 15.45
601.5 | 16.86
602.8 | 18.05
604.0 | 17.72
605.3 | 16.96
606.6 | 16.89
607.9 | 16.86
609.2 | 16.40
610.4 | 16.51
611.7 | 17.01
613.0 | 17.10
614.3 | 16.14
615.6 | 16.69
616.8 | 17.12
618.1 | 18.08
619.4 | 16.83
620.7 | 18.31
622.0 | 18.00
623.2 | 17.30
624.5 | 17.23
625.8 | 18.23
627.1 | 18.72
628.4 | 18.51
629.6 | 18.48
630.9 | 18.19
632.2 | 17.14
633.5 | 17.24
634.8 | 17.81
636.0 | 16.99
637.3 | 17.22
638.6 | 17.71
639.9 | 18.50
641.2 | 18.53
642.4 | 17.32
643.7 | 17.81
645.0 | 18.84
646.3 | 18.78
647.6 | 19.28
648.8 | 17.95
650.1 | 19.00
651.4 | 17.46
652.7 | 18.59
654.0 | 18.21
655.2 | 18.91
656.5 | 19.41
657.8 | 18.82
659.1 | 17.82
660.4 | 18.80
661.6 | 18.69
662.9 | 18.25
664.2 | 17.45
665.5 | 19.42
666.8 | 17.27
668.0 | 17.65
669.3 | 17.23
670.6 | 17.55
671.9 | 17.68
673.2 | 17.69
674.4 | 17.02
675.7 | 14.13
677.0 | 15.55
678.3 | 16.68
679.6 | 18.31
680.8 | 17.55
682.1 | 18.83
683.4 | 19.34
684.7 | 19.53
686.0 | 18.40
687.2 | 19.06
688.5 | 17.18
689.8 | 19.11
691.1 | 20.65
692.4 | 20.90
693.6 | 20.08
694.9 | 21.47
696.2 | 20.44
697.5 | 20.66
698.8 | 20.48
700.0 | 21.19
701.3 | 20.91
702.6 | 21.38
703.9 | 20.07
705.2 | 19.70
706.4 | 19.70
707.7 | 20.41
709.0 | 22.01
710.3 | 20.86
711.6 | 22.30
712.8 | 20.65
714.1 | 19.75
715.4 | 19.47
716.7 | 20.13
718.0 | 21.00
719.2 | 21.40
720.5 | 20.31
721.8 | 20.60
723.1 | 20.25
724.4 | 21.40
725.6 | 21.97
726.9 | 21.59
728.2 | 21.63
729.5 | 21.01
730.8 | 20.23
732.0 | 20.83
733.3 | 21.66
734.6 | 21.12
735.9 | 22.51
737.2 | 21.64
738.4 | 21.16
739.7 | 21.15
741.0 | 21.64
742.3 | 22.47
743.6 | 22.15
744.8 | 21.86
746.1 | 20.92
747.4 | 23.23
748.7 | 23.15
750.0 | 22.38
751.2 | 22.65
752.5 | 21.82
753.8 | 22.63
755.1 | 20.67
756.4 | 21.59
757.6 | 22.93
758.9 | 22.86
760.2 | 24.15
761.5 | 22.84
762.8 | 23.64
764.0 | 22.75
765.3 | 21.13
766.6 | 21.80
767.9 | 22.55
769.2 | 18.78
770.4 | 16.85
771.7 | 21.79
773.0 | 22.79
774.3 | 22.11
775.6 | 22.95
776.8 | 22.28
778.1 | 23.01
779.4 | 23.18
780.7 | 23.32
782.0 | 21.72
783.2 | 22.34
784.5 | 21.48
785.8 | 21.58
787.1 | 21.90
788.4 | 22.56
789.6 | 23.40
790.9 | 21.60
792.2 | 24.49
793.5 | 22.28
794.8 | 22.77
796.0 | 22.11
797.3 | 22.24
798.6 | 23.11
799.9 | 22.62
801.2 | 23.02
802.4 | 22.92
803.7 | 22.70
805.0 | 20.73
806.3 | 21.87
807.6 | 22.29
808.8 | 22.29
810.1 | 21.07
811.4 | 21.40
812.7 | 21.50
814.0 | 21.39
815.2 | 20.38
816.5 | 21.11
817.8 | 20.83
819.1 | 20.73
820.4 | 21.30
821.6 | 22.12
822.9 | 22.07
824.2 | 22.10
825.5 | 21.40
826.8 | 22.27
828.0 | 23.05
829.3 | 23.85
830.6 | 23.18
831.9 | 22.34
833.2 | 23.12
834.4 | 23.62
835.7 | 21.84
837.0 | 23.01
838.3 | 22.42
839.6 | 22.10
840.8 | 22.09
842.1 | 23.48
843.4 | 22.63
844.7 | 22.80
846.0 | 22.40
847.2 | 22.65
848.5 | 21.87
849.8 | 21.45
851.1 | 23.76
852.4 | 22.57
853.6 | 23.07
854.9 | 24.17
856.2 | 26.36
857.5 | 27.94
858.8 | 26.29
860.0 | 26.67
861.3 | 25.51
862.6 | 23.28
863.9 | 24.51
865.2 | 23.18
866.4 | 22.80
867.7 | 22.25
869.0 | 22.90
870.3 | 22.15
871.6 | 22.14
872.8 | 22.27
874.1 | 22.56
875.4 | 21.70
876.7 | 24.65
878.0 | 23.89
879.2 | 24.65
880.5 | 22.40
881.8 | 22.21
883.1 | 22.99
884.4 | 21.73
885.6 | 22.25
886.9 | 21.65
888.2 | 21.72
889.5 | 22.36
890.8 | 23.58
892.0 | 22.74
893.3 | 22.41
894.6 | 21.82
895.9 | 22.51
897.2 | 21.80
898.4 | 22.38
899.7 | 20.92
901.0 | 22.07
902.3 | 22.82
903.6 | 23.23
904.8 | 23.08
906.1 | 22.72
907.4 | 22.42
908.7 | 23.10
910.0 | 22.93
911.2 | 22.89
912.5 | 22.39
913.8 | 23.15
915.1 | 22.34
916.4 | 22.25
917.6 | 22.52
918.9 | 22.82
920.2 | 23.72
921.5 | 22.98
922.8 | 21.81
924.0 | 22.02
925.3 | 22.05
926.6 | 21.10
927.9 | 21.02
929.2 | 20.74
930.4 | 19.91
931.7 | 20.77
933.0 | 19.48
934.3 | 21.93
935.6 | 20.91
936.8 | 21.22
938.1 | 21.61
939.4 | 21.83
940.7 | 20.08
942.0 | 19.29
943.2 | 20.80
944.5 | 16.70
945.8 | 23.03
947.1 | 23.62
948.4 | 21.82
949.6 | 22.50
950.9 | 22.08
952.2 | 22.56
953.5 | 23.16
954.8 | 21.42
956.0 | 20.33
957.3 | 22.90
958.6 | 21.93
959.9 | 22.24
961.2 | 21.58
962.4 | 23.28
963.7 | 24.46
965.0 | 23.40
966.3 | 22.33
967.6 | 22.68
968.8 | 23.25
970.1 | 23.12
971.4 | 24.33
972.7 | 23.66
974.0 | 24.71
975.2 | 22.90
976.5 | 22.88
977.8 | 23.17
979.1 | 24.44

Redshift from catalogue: 0.307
